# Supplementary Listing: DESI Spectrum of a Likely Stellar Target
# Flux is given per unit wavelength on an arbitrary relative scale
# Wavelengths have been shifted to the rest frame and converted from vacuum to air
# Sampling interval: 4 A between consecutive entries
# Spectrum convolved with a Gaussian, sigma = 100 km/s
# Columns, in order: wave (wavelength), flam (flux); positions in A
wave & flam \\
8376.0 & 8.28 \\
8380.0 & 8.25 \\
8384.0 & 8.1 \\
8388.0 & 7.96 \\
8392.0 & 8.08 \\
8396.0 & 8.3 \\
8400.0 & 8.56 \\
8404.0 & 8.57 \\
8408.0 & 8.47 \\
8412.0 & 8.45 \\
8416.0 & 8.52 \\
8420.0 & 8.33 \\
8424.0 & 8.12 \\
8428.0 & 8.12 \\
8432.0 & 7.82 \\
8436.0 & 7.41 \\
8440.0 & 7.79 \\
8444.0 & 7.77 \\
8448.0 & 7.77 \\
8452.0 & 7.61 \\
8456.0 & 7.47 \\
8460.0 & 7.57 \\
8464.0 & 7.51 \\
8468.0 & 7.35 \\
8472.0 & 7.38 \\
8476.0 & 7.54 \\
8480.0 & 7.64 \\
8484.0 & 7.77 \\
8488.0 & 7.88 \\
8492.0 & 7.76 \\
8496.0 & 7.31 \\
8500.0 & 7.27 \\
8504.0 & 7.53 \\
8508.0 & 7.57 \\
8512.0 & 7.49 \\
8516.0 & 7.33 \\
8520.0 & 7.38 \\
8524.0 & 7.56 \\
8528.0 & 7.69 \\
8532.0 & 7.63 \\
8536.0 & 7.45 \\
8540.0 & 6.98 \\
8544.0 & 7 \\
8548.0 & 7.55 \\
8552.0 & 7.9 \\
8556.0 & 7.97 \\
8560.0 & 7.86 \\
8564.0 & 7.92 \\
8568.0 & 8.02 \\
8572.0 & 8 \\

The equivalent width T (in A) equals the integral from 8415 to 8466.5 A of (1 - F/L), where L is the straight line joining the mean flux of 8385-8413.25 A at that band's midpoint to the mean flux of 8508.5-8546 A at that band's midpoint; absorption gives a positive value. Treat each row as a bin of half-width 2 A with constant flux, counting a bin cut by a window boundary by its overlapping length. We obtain 1.4 A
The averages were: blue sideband 8.33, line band 7.81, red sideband 7.4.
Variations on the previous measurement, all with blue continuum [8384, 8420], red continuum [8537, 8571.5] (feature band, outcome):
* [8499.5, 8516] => 0.8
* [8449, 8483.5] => 2.3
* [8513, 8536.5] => 0.9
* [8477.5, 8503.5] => 1.1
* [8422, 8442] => 0.9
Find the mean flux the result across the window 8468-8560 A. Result 7.53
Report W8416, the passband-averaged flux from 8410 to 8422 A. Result 8.43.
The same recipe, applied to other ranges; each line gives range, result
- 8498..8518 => 7.44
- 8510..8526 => 7.44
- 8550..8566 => 7.91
